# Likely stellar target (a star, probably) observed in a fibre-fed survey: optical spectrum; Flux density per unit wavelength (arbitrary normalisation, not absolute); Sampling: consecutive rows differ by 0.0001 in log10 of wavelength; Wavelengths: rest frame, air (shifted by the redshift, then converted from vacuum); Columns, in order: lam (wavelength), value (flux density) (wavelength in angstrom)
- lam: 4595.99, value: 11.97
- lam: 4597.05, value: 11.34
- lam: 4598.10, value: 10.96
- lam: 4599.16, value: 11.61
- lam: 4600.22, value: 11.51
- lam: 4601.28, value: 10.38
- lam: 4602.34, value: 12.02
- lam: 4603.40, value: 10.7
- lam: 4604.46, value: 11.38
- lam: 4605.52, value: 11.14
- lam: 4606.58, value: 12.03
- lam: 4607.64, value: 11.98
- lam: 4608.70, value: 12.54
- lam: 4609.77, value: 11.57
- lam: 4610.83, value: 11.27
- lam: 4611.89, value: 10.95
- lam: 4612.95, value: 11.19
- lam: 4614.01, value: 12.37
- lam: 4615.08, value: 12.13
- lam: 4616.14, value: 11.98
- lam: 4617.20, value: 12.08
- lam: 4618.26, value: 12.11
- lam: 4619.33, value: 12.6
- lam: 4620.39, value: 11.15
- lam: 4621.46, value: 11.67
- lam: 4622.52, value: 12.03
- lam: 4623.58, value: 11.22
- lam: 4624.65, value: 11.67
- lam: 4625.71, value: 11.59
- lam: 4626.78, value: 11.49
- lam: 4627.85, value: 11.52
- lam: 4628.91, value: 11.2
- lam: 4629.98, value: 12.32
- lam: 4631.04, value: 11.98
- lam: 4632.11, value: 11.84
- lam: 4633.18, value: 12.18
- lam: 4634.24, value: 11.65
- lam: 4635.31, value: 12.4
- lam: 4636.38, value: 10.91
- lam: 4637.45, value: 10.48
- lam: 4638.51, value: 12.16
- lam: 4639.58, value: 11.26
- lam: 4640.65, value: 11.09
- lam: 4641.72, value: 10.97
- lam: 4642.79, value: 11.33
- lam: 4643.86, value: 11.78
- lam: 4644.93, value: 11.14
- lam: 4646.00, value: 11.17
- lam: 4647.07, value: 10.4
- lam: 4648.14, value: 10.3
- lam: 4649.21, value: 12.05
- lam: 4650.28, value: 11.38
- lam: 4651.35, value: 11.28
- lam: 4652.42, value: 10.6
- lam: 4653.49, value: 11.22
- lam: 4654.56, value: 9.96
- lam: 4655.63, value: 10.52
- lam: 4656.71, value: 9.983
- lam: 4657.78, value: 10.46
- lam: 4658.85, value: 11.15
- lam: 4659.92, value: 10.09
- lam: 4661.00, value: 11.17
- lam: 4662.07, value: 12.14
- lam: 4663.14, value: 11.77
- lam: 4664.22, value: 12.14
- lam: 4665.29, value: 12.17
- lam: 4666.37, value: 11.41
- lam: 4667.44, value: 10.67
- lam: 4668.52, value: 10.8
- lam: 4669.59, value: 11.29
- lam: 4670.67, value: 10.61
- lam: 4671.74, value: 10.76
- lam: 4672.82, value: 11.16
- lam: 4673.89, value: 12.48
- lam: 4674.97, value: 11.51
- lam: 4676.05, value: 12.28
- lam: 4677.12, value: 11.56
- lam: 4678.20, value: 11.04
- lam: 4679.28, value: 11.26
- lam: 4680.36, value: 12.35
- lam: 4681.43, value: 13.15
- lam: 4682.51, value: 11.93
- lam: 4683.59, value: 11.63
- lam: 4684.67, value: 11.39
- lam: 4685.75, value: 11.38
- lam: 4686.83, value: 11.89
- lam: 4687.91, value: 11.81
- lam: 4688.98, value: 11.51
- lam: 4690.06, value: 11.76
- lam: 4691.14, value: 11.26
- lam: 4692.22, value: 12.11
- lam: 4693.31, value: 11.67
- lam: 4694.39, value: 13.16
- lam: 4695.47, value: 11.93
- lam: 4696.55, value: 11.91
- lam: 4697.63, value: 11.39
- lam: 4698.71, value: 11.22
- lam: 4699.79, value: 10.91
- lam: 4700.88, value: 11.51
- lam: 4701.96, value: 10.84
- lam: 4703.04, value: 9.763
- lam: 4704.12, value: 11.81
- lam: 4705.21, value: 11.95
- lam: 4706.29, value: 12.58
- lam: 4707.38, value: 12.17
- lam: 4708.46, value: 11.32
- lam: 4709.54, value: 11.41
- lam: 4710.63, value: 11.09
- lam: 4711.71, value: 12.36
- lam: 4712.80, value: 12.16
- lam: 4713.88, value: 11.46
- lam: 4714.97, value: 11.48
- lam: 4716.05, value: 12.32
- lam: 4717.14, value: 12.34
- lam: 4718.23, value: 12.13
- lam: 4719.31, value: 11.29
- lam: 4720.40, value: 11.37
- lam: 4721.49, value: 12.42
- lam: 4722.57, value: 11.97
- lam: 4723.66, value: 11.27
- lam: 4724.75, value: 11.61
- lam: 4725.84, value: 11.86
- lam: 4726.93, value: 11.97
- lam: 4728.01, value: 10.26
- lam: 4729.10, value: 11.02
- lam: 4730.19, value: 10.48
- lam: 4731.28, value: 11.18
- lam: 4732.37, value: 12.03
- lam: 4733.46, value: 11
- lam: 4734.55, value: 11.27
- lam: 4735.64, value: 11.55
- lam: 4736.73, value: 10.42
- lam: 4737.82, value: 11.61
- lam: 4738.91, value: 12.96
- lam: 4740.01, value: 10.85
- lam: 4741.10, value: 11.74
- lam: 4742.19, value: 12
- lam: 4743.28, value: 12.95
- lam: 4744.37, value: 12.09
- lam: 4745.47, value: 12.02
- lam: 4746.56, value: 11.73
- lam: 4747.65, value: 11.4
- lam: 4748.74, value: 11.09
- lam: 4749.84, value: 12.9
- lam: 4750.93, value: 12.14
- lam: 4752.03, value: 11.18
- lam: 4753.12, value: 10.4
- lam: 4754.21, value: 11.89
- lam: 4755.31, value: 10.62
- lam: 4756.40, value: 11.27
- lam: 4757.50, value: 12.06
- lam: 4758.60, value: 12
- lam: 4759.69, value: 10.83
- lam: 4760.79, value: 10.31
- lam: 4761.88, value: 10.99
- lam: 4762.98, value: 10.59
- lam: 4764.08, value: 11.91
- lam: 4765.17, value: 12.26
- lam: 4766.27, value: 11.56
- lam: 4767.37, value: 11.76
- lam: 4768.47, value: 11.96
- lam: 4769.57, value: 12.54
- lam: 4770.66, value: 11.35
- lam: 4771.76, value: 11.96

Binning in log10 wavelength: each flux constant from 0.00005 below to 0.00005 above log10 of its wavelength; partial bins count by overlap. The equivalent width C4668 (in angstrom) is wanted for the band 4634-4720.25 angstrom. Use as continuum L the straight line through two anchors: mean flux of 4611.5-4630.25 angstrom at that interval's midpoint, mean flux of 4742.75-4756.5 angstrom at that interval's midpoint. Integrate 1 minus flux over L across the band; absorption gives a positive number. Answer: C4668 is 1.9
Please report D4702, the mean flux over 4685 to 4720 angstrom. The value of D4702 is 11.7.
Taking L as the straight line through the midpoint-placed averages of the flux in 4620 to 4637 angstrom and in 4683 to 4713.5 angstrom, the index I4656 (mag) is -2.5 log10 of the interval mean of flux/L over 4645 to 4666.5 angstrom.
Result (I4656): 0.06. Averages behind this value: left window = 11.7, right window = 11.6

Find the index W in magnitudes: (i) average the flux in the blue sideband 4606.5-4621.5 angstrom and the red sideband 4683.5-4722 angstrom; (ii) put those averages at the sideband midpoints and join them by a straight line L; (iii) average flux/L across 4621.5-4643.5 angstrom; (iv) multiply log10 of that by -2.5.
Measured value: 0.02 mag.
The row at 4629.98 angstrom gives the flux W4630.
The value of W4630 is 12.32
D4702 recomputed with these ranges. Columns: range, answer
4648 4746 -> 11.5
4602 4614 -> 11.6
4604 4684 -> 11.5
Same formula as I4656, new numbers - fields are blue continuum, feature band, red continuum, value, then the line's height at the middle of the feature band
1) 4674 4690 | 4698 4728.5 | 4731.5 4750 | 0.01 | 11.7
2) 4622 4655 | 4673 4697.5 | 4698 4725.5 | -0.03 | 11.5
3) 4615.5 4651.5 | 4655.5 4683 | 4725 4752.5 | 0.02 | 11.6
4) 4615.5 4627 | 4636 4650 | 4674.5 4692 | 0.06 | 11.8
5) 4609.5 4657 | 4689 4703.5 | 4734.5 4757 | 0.00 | 11.5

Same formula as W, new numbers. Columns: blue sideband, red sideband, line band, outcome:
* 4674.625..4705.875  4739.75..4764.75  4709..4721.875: -0.02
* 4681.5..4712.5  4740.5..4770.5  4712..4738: 0.01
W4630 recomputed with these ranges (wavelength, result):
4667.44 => 10.67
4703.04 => 9.763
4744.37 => 12.09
